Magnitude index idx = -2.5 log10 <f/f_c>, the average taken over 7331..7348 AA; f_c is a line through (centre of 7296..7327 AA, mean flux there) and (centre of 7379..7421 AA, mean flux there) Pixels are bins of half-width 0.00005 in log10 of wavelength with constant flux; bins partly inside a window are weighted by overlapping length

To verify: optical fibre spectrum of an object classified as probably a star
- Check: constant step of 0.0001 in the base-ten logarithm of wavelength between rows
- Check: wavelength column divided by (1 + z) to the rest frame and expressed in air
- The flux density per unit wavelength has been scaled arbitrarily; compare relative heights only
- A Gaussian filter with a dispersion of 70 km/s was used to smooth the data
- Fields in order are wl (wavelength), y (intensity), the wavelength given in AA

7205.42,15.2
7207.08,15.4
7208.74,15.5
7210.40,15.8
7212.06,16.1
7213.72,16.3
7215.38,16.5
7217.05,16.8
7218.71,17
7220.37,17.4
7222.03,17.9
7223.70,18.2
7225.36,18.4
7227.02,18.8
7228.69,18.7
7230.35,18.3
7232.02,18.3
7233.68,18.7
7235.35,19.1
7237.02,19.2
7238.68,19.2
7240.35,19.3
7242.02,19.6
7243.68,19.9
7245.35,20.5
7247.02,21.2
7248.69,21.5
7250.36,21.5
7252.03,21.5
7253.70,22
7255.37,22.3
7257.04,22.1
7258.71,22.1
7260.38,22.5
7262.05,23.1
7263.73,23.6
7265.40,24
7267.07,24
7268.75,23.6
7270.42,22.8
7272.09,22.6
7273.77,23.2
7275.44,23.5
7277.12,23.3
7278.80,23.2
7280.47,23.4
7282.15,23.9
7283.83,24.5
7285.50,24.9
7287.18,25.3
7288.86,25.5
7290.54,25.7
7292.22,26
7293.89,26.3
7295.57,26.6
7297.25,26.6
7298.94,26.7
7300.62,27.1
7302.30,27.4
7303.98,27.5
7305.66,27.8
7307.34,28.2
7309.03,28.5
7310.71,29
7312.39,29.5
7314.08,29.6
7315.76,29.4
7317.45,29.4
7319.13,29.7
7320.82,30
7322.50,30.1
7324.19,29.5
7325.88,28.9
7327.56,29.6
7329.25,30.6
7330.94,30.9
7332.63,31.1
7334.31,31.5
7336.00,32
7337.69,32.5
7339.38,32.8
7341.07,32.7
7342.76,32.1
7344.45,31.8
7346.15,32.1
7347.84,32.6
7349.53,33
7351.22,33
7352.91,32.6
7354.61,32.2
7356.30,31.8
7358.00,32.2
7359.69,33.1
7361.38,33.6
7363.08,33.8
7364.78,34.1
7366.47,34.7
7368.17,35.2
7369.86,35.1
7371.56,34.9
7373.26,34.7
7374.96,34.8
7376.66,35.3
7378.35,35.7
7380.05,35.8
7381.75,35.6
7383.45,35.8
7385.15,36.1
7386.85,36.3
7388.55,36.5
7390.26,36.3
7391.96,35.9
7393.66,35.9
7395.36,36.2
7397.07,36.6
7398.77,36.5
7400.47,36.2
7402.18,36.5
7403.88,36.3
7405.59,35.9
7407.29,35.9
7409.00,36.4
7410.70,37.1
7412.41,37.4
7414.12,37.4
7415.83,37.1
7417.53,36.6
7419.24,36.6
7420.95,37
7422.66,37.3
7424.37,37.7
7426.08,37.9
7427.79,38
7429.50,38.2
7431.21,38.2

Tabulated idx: -0.03 mag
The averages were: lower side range 28.6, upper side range 36.4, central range 32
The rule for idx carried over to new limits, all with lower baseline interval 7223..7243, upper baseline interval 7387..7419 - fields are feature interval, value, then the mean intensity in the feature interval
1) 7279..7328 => -0.05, 27.4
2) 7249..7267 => -0.05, 22.5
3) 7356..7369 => -0.04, 33.6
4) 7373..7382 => -0.05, 35.4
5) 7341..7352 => -0.06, 32.4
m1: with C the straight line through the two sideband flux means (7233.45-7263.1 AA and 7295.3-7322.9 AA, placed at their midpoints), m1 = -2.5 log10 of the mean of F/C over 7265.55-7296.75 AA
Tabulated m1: 0.03 mag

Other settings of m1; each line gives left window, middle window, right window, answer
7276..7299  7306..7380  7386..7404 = -0.04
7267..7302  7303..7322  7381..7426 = -0.06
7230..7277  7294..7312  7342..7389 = -0.02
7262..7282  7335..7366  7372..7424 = -0.04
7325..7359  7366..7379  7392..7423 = -0.03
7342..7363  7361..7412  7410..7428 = -0.02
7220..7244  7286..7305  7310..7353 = 0.01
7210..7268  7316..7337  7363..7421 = -0.04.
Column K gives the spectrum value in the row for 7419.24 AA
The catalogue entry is 36.6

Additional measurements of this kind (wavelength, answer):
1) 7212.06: 16.1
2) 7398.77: 36.5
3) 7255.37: 22.3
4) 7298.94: 26.7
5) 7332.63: 31.1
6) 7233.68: 18.7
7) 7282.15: 23.9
